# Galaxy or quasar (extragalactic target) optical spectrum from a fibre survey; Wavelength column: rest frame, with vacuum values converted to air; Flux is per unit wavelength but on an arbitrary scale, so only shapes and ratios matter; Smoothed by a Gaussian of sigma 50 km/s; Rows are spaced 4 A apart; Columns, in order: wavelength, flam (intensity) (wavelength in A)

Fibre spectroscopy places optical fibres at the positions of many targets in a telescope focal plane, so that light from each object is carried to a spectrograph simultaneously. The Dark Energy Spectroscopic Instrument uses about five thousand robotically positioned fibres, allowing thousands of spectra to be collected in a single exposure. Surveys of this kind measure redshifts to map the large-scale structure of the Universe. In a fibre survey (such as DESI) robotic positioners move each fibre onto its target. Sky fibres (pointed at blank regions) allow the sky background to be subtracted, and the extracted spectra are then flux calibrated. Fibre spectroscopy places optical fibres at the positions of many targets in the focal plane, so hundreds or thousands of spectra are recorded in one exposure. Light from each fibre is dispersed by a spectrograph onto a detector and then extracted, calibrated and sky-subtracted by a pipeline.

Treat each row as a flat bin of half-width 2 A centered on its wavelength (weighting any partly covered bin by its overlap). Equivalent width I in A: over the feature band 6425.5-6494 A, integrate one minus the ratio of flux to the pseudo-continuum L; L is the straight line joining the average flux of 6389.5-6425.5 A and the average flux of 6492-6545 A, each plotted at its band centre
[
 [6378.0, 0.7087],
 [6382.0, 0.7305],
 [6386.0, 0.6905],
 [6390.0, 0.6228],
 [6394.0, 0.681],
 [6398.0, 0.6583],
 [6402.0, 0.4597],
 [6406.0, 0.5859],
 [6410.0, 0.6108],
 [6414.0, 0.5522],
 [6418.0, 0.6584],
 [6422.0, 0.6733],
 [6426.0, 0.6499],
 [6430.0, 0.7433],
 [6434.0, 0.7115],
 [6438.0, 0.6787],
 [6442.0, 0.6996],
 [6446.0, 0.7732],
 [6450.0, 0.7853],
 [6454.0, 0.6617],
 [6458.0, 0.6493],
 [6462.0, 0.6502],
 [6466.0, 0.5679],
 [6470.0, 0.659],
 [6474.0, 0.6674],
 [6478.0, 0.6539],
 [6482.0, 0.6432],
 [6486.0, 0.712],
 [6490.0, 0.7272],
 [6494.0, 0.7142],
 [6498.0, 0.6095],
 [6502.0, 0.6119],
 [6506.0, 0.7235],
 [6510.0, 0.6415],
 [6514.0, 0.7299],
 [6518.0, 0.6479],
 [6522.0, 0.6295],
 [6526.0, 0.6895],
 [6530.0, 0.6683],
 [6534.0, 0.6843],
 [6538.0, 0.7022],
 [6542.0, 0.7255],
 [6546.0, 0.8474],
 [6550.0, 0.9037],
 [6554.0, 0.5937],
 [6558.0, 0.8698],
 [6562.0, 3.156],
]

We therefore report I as -4.6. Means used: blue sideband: 0.613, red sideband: 0.678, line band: 0.686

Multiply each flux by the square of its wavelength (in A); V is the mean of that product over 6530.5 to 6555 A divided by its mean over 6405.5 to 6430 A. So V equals 1.22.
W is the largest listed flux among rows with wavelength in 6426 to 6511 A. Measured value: 0.7853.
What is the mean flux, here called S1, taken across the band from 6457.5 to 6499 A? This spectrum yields 0.661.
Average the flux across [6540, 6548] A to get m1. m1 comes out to 0.786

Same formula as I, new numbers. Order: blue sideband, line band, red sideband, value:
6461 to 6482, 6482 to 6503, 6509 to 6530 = -0.7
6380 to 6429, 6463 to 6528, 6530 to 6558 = 4.0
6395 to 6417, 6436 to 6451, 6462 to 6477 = -2.9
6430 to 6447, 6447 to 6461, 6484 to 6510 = 0.1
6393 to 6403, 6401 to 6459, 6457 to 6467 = -4.5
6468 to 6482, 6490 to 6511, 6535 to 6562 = 2.5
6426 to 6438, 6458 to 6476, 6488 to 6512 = 1.3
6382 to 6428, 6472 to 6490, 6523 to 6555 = 0.2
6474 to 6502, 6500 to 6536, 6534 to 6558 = 2.3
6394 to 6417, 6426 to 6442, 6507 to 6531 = -2.5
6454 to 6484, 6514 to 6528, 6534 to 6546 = 0.8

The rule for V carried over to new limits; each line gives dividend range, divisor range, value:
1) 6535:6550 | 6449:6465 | 1.18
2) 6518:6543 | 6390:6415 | 1.19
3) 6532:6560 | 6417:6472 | 1.15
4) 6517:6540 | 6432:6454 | 0.95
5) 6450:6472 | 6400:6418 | 1.17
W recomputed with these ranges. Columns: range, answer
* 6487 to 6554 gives 0.9037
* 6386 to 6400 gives 0.6905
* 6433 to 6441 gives 0.7115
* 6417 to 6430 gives 0.7433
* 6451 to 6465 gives 0.6617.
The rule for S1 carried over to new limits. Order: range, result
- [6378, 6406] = 0.641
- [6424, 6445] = 0.7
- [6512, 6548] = 0.703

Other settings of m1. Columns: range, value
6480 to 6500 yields 0.681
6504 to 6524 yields 0.674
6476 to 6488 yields 0.67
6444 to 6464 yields 0.704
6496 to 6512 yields 0.647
